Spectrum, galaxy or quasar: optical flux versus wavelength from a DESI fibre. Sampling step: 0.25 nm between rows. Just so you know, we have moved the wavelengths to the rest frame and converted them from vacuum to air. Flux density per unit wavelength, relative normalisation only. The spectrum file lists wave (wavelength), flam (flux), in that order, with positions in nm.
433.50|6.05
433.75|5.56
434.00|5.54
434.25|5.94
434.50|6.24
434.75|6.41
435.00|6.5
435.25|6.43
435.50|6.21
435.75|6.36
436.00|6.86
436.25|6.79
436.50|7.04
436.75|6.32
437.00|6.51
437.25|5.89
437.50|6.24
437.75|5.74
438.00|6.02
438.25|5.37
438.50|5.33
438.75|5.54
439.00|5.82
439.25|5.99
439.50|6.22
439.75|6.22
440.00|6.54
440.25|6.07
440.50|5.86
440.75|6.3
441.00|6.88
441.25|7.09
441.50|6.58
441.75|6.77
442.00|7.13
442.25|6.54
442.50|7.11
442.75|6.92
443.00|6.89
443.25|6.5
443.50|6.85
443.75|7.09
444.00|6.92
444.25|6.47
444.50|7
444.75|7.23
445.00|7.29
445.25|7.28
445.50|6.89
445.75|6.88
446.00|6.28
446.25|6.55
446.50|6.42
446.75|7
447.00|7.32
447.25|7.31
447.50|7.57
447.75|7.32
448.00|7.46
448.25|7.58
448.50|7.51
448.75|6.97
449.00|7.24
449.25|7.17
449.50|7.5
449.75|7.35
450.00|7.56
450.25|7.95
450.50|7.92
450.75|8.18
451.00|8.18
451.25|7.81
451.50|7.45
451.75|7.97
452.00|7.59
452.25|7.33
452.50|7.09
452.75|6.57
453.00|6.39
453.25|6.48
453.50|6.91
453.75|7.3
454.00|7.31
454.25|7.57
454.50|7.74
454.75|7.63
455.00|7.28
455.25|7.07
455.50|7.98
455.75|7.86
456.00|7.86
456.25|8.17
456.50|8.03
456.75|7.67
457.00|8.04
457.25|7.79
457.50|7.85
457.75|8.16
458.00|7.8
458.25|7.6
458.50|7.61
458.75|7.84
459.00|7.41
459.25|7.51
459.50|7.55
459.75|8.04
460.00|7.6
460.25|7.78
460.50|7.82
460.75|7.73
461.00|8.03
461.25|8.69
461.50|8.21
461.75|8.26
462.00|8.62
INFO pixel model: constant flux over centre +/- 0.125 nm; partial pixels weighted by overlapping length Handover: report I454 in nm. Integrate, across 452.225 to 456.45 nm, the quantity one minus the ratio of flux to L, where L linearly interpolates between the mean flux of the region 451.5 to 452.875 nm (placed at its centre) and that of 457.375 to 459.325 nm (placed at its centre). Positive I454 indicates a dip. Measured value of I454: 0.073 nm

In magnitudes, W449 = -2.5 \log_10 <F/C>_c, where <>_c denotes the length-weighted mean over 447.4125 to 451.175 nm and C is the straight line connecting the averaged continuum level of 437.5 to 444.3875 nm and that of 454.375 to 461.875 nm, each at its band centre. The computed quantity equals -0.071 mag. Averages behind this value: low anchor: 6.4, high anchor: 7.82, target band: 7.57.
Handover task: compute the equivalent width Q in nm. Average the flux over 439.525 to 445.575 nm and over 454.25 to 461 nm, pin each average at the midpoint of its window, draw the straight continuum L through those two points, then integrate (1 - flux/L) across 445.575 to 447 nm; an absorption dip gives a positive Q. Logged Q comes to 0.06 nm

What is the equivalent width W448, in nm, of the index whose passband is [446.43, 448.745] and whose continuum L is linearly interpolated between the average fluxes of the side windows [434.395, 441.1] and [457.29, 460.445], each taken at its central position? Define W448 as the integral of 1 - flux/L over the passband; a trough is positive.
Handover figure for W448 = -0.12 nm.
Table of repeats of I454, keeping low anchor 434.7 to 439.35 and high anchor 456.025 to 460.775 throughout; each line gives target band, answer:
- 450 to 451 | -0.11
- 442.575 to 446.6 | -0.06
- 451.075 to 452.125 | -0.07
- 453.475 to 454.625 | 0.01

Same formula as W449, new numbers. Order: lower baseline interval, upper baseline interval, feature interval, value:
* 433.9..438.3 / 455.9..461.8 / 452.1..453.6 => 0.098 mag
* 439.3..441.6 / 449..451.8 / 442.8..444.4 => 0.003 mag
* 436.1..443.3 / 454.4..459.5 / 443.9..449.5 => -0.026 mag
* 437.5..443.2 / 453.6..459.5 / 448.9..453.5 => -0.027 mag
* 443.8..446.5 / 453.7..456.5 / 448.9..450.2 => -0.028 mag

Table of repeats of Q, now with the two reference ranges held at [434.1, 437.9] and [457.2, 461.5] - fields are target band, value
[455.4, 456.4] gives -0.047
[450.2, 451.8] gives -0.136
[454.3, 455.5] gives 0.008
